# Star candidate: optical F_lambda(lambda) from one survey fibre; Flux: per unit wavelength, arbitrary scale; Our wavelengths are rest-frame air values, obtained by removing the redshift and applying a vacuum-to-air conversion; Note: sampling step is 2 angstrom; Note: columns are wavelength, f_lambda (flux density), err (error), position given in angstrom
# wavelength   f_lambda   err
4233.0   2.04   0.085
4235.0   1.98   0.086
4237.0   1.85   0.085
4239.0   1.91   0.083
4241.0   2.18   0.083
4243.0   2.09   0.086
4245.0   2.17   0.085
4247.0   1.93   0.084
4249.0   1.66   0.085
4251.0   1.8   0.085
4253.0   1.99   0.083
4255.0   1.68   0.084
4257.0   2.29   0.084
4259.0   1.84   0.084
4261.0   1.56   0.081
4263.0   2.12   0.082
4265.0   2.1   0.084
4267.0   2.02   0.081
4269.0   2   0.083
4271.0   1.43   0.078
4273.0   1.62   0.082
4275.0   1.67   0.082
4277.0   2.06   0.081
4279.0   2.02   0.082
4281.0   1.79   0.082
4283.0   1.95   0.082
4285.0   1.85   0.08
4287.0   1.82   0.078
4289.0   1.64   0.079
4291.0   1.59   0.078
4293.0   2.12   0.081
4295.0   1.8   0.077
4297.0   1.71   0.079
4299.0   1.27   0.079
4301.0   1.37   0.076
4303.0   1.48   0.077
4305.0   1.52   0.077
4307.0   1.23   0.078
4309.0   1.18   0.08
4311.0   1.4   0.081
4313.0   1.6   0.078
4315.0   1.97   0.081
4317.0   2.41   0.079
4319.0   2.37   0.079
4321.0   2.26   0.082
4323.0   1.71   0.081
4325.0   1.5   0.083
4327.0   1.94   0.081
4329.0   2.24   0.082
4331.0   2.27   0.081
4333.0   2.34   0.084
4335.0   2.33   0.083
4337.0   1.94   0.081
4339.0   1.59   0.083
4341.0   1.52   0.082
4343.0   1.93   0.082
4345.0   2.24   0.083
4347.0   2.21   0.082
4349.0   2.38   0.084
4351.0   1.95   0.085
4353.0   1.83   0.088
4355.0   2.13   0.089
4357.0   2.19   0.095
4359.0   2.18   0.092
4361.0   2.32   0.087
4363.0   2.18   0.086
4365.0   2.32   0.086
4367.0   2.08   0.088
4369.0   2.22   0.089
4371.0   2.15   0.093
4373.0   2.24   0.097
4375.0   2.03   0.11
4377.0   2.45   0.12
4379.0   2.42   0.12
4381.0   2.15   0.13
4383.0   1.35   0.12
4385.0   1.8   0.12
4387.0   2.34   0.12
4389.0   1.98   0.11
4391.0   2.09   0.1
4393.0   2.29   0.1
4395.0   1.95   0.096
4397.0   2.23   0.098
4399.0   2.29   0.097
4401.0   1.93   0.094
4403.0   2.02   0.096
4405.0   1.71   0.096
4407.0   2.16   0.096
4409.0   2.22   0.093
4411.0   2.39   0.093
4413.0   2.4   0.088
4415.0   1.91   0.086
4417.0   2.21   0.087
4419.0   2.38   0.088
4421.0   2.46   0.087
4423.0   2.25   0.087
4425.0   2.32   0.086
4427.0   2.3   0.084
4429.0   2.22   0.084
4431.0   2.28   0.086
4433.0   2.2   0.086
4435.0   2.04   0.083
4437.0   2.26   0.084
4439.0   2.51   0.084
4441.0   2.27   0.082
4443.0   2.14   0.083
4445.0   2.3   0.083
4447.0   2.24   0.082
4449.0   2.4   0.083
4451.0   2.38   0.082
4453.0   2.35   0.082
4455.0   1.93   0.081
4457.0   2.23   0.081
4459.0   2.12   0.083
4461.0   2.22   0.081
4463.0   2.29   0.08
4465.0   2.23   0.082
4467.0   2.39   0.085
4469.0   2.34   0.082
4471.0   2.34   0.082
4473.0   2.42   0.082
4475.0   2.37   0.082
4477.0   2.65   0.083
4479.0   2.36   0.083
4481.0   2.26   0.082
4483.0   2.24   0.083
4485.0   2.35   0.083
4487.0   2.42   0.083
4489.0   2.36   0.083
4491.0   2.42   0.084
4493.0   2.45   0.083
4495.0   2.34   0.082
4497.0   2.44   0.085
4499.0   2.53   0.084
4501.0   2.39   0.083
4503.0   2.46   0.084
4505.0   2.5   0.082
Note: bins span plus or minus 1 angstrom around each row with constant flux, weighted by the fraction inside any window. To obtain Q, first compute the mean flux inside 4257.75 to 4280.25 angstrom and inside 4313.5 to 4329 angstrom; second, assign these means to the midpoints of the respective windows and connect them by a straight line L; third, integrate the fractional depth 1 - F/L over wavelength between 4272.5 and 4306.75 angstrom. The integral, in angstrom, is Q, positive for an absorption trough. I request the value 3.7 angstrom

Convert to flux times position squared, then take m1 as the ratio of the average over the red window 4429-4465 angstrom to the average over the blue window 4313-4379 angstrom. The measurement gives 1.12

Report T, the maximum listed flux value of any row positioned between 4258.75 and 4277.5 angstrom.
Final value 2.12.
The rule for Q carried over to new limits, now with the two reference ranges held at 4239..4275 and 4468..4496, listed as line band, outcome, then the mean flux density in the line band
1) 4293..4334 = 4.8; 1.79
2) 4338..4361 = 0.8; 2.03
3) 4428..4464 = 0.9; 2.24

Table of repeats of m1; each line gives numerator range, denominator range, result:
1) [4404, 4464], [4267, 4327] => 1.37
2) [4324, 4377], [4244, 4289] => 1.16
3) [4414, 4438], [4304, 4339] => 1.24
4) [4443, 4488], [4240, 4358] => 1.32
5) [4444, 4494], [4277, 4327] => 1.44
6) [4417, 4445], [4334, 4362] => 1.15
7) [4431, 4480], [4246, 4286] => 1.34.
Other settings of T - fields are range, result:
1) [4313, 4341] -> 2.41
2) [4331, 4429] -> 2.46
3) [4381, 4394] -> 2.34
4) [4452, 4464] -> 2.35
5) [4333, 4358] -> 2.38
